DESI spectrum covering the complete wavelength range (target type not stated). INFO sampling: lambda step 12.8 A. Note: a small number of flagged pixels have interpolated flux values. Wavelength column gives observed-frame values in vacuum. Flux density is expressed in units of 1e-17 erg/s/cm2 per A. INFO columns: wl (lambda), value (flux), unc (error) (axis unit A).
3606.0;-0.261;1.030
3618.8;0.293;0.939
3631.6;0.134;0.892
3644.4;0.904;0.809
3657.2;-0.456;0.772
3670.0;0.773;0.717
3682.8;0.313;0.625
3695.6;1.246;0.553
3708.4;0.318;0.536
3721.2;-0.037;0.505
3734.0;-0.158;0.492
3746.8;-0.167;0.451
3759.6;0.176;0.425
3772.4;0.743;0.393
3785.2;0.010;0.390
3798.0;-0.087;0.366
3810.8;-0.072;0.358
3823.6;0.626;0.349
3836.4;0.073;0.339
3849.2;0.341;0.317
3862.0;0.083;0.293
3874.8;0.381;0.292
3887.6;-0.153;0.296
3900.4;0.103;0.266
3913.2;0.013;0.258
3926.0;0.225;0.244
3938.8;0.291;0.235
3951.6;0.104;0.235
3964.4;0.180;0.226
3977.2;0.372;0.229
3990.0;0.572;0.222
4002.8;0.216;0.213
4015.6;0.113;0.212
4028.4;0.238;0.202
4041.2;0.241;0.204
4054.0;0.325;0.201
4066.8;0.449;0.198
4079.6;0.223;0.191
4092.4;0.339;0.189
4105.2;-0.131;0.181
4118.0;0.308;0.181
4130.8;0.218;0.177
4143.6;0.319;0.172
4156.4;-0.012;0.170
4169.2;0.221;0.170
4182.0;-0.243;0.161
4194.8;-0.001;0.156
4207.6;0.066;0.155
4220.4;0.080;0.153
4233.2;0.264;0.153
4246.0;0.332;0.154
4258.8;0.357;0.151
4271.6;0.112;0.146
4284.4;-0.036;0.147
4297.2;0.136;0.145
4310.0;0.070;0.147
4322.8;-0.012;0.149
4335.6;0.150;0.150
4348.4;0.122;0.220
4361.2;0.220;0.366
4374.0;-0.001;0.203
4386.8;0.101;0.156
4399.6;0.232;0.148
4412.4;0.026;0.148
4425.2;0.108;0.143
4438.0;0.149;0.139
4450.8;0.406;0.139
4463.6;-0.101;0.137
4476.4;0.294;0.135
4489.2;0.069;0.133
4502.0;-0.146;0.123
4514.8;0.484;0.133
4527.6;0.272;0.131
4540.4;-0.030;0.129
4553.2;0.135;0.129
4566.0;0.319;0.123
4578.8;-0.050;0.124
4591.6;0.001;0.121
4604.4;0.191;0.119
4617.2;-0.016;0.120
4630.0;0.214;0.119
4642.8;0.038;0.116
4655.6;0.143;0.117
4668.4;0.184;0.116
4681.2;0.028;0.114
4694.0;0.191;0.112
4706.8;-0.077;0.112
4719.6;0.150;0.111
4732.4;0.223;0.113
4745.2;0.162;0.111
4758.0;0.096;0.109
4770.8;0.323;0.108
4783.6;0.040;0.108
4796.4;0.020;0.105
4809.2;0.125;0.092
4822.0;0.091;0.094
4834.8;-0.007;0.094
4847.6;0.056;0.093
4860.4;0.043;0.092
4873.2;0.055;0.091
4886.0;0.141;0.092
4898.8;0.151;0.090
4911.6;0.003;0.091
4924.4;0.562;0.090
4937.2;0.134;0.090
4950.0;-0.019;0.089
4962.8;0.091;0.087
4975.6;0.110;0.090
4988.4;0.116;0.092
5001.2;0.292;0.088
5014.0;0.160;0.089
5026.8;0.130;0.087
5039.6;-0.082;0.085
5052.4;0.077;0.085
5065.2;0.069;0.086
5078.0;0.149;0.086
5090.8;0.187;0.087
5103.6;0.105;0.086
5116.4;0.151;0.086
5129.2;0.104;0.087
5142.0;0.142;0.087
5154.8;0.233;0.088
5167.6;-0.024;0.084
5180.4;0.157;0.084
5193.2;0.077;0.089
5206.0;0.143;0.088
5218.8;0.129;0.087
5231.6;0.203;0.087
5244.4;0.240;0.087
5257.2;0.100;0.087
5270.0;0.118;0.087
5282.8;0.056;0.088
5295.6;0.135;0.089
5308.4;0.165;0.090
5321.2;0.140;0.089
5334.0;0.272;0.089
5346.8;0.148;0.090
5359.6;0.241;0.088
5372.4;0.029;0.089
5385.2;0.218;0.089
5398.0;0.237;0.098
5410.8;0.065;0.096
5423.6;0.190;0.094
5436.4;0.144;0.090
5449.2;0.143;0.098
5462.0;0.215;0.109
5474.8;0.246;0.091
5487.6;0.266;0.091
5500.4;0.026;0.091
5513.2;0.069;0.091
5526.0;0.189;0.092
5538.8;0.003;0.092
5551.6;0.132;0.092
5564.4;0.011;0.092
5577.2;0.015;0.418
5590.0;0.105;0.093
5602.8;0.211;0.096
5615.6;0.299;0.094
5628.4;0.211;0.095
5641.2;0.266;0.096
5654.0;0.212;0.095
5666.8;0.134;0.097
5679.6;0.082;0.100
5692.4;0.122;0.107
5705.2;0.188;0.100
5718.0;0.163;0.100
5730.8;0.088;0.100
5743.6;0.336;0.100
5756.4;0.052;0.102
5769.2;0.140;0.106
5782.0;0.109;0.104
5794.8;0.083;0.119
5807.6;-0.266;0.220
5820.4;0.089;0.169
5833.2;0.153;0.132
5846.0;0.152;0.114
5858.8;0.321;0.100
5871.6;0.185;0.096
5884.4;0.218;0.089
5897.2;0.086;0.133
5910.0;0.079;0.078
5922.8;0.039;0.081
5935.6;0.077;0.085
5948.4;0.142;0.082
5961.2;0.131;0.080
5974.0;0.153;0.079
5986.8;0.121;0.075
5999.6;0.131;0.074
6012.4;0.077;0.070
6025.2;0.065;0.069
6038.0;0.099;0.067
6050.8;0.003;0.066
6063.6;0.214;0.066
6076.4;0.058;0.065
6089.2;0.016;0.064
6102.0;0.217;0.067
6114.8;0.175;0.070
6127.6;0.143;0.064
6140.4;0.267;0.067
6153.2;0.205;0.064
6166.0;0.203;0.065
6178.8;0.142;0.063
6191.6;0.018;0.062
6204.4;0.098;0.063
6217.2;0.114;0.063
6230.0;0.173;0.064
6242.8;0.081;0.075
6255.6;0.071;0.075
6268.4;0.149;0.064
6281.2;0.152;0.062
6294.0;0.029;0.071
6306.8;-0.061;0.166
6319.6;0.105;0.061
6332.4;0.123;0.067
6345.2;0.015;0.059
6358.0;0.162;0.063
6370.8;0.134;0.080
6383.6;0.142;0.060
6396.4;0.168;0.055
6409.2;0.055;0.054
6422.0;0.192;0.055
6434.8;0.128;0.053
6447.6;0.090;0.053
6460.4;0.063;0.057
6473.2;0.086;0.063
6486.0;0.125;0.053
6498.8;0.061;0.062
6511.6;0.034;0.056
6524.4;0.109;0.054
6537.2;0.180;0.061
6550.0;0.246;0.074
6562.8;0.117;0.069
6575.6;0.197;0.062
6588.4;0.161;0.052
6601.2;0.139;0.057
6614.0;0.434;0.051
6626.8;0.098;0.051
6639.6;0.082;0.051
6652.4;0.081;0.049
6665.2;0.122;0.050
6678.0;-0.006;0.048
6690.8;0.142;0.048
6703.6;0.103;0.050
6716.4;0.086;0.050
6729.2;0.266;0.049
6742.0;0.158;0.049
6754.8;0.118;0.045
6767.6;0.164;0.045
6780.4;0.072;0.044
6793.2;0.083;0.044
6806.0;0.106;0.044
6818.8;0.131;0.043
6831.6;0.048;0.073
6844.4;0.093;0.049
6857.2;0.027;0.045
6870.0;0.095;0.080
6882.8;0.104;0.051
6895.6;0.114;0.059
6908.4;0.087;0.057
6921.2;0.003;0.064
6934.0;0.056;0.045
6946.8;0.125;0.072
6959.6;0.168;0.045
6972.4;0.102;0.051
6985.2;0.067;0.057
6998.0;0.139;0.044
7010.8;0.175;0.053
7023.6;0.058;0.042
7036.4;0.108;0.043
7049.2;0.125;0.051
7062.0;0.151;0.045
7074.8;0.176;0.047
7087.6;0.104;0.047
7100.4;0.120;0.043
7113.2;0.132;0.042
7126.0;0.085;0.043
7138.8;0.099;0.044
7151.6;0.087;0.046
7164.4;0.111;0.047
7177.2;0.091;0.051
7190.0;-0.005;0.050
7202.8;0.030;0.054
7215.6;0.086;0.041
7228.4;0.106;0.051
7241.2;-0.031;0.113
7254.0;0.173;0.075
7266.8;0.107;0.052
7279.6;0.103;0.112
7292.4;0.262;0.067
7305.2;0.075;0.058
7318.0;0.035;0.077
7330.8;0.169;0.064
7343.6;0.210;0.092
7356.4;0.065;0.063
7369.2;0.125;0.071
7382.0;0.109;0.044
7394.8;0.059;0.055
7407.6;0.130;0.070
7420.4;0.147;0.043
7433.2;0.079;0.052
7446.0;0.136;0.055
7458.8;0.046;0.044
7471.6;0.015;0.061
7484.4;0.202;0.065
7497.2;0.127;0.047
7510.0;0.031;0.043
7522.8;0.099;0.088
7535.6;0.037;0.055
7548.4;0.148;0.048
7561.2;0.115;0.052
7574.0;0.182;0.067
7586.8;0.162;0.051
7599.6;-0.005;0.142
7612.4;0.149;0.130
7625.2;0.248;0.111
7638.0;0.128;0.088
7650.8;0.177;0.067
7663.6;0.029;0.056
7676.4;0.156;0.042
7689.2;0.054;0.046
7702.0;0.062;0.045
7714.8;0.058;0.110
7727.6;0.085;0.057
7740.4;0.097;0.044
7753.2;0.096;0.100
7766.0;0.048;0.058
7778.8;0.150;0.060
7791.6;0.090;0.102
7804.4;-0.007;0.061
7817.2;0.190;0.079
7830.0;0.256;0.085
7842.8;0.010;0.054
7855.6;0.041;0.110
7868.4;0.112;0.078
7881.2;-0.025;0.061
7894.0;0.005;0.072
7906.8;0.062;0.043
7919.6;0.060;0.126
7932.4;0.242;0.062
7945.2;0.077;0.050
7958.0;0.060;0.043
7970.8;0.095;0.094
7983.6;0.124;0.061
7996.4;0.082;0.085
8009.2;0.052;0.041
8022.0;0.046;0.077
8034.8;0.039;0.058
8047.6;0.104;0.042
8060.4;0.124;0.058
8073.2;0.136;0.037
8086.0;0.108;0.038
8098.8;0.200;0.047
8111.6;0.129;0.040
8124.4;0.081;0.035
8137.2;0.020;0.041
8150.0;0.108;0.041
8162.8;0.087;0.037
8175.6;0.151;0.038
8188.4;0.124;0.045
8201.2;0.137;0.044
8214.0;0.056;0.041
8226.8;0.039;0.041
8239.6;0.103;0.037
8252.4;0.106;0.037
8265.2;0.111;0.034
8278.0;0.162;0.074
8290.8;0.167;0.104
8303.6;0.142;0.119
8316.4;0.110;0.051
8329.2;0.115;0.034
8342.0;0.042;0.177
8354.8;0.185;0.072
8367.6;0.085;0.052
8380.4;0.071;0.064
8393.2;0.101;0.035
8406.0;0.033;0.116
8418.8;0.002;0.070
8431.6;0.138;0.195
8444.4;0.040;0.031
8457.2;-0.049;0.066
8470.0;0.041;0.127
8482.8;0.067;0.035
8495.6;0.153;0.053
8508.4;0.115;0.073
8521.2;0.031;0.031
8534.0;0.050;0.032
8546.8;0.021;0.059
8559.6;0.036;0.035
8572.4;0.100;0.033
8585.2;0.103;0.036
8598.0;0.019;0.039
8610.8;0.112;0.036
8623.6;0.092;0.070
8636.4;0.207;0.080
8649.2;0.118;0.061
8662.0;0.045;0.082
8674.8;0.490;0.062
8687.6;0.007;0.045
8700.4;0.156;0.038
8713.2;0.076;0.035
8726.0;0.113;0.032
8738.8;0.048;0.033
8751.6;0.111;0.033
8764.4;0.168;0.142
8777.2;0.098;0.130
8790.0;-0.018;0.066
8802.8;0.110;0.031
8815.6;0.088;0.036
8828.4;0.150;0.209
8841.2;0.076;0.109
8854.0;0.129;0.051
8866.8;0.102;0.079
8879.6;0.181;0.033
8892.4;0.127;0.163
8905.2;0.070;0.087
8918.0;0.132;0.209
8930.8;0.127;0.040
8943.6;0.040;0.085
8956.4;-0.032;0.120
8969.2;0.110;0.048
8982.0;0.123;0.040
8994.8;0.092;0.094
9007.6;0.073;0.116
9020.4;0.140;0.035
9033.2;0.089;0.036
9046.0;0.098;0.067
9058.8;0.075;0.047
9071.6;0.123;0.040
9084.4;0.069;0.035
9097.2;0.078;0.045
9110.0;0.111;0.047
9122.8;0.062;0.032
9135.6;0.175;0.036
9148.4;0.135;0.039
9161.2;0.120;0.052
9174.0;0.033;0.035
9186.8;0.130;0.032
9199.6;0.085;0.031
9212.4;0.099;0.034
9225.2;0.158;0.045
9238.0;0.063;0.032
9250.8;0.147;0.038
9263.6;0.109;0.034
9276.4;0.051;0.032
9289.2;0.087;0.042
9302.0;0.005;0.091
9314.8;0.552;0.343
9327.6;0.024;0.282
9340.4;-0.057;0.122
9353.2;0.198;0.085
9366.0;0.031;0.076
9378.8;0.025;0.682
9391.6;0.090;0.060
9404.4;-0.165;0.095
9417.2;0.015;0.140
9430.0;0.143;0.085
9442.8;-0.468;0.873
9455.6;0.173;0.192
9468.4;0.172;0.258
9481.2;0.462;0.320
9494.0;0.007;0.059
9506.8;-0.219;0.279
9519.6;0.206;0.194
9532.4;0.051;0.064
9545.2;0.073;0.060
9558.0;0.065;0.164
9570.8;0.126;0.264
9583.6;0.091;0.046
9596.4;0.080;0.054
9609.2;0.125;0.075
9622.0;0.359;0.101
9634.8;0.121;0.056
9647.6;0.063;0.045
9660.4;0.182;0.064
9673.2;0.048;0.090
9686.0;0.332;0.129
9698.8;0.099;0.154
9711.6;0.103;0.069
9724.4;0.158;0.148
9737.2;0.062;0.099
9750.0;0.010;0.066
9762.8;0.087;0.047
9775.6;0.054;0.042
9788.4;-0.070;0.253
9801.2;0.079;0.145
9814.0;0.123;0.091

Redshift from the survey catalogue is 0.322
